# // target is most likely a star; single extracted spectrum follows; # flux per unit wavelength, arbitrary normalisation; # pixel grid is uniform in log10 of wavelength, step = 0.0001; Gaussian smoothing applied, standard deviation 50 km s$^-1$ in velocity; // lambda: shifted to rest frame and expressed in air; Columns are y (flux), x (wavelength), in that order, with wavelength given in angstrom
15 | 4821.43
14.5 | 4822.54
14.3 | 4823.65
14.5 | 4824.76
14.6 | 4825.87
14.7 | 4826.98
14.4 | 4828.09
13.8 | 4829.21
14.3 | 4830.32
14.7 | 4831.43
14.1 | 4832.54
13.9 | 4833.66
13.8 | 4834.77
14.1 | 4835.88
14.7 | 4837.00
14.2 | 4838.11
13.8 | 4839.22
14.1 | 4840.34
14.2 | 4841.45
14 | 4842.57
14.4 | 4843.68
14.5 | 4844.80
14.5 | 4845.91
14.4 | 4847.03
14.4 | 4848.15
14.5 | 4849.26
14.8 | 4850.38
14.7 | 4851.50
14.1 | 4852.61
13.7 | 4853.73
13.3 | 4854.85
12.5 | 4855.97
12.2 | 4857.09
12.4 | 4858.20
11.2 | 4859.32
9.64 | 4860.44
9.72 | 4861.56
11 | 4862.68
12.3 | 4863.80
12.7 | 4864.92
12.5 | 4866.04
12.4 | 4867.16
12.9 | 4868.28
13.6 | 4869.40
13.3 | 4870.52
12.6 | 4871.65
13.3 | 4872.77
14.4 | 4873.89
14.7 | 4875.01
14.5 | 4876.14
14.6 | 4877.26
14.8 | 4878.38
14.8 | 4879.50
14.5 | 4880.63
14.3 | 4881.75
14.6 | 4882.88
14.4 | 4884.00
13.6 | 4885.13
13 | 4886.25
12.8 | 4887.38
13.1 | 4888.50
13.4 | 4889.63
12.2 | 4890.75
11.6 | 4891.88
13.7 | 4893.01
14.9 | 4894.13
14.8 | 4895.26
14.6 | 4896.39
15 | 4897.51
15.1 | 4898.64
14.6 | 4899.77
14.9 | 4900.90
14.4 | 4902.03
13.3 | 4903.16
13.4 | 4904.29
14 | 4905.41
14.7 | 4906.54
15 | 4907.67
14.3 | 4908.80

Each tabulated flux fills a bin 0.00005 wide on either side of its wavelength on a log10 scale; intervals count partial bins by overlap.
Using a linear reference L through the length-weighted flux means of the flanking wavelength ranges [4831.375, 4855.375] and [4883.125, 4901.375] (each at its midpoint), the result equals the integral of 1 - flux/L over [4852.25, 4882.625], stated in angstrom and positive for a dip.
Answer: 2.15 angstrom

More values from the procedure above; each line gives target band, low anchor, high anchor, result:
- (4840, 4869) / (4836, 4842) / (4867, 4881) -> 1.98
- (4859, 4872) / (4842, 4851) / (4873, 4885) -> 2.22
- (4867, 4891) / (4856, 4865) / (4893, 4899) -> -1.16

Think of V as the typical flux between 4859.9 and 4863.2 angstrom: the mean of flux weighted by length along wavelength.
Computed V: 10.1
